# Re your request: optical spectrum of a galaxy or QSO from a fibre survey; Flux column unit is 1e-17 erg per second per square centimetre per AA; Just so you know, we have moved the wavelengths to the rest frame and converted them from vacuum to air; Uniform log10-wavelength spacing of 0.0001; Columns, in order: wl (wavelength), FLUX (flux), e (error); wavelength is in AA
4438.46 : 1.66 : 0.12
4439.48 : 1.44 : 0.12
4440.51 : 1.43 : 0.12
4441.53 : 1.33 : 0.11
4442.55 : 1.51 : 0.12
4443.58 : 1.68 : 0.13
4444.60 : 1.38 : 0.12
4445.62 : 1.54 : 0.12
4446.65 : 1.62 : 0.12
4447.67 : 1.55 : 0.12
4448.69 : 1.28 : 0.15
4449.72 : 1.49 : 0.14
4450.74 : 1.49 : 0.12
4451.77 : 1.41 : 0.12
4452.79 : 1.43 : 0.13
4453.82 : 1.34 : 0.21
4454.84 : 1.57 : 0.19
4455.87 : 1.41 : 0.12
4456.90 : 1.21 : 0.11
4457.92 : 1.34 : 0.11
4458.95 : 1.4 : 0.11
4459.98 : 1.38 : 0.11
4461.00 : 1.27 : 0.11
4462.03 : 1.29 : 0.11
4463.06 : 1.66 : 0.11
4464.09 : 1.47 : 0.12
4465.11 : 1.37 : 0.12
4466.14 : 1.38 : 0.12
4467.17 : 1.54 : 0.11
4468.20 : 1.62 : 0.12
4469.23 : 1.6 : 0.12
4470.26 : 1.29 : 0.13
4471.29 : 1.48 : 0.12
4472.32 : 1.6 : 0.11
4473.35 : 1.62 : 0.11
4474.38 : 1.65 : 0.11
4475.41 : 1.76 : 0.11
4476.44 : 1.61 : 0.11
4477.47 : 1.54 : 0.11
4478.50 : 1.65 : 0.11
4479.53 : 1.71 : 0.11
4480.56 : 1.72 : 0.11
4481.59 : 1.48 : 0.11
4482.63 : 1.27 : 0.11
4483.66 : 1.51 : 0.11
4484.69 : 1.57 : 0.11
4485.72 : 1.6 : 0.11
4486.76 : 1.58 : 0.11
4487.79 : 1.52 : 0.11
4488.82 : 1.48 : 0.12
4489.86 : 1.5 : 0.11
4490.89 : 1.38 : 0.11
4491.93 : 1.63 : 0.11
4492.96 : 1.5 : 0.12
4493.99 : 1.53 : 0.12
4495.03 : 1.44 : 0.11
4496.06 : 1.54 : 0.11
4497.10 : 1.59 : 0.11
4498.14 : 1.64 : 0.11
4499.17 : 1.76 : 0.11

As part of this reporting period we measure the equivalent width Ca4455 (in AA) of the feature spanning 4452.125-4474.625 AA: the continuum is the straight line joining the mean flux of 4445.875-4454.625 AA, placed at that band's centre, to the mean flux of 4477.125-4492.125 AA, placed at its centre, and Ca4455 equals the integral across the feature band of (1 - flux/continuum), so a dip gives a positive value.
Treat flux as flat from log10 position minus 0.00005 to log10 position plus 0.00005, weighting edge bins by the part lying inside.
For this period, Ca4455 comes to 0.6 AA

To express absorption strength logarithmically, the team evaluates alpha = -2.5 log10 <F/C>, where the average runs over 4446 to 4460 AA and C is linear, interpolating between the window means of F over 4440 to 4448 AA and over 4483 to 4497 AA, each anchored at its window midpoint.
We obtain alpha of 0.06 mag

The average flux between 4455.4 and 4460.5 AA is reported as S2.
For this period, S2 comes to 1.35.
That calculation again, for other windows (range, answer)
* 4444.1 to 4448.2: 1.52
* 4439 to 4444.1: 1.48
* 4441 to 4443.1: 1.42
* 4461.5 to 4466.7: 1.43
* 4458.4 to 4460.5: 1.39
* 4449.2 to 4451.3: 1.48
